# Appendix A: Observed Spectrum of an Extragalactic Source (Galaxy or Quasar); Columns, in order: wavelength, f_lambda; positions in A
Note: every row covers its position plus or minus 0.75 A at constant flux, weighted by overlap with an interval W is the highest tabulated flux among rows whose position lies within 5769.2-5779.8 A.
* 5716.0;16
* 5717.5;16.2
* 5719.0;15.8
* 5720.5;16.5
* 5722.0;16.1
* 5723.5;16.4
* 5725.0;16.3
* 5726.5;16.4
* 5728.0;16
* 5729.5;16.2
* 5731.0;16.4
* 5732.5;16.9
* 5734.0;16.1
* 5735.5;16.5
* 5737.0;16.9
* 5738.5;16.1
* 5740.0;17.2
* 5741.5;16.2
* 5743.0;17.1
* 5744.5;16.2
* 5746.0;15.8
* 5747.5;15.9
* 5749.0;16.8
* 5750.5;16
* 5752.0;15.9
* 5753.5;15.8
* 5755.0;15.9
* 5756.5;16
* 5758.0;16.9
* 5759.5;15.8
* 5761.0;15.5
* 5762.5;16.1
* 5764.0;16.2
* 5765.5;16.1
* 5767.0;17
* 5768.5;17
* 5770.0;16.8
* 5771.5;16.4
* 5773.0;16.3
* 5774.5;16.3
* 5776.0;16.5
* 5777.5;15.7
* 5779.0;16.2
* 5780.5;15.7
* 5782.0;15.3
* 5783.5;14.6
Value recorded 16.8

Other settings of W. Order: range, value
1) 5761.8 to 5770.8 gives 17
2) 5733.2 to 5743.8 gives 17.2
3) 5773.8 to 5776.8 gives 16.5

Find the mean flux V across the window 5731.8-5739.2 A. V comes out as 16.5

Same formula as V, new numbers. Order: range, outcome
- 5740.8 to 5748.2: 16.2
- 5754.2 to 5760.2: 16.2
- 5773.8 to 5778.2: 16.2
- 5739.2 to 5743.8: 16.8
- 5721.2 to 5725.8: 16.3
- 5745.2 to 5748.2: 15.9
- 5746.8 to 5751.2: 16.2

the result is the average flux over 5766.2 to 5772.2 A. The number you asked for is 16.8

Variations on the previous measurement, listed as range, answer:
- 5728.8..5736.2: 16.4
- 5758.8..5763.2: 15.8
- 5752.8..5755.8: 15.9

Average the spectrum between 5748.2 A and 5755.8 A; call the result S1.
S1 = 16.1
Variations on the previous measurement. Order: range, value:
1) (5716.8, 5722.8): 16.2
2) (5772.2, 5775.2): 16.3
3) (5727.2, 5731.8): 16.2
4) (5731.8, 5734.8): 16.5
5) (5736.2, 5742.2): 16.6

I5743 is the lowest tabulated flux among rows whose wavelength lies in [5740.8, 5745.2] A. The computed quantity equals 16.2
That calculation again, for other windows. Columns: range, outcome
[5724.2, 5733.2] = 16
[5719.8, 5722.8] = 16.1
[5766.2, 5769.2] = 17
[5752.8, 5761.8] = 15.5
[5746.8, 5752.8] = 15.9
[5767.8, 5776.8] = 16.3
